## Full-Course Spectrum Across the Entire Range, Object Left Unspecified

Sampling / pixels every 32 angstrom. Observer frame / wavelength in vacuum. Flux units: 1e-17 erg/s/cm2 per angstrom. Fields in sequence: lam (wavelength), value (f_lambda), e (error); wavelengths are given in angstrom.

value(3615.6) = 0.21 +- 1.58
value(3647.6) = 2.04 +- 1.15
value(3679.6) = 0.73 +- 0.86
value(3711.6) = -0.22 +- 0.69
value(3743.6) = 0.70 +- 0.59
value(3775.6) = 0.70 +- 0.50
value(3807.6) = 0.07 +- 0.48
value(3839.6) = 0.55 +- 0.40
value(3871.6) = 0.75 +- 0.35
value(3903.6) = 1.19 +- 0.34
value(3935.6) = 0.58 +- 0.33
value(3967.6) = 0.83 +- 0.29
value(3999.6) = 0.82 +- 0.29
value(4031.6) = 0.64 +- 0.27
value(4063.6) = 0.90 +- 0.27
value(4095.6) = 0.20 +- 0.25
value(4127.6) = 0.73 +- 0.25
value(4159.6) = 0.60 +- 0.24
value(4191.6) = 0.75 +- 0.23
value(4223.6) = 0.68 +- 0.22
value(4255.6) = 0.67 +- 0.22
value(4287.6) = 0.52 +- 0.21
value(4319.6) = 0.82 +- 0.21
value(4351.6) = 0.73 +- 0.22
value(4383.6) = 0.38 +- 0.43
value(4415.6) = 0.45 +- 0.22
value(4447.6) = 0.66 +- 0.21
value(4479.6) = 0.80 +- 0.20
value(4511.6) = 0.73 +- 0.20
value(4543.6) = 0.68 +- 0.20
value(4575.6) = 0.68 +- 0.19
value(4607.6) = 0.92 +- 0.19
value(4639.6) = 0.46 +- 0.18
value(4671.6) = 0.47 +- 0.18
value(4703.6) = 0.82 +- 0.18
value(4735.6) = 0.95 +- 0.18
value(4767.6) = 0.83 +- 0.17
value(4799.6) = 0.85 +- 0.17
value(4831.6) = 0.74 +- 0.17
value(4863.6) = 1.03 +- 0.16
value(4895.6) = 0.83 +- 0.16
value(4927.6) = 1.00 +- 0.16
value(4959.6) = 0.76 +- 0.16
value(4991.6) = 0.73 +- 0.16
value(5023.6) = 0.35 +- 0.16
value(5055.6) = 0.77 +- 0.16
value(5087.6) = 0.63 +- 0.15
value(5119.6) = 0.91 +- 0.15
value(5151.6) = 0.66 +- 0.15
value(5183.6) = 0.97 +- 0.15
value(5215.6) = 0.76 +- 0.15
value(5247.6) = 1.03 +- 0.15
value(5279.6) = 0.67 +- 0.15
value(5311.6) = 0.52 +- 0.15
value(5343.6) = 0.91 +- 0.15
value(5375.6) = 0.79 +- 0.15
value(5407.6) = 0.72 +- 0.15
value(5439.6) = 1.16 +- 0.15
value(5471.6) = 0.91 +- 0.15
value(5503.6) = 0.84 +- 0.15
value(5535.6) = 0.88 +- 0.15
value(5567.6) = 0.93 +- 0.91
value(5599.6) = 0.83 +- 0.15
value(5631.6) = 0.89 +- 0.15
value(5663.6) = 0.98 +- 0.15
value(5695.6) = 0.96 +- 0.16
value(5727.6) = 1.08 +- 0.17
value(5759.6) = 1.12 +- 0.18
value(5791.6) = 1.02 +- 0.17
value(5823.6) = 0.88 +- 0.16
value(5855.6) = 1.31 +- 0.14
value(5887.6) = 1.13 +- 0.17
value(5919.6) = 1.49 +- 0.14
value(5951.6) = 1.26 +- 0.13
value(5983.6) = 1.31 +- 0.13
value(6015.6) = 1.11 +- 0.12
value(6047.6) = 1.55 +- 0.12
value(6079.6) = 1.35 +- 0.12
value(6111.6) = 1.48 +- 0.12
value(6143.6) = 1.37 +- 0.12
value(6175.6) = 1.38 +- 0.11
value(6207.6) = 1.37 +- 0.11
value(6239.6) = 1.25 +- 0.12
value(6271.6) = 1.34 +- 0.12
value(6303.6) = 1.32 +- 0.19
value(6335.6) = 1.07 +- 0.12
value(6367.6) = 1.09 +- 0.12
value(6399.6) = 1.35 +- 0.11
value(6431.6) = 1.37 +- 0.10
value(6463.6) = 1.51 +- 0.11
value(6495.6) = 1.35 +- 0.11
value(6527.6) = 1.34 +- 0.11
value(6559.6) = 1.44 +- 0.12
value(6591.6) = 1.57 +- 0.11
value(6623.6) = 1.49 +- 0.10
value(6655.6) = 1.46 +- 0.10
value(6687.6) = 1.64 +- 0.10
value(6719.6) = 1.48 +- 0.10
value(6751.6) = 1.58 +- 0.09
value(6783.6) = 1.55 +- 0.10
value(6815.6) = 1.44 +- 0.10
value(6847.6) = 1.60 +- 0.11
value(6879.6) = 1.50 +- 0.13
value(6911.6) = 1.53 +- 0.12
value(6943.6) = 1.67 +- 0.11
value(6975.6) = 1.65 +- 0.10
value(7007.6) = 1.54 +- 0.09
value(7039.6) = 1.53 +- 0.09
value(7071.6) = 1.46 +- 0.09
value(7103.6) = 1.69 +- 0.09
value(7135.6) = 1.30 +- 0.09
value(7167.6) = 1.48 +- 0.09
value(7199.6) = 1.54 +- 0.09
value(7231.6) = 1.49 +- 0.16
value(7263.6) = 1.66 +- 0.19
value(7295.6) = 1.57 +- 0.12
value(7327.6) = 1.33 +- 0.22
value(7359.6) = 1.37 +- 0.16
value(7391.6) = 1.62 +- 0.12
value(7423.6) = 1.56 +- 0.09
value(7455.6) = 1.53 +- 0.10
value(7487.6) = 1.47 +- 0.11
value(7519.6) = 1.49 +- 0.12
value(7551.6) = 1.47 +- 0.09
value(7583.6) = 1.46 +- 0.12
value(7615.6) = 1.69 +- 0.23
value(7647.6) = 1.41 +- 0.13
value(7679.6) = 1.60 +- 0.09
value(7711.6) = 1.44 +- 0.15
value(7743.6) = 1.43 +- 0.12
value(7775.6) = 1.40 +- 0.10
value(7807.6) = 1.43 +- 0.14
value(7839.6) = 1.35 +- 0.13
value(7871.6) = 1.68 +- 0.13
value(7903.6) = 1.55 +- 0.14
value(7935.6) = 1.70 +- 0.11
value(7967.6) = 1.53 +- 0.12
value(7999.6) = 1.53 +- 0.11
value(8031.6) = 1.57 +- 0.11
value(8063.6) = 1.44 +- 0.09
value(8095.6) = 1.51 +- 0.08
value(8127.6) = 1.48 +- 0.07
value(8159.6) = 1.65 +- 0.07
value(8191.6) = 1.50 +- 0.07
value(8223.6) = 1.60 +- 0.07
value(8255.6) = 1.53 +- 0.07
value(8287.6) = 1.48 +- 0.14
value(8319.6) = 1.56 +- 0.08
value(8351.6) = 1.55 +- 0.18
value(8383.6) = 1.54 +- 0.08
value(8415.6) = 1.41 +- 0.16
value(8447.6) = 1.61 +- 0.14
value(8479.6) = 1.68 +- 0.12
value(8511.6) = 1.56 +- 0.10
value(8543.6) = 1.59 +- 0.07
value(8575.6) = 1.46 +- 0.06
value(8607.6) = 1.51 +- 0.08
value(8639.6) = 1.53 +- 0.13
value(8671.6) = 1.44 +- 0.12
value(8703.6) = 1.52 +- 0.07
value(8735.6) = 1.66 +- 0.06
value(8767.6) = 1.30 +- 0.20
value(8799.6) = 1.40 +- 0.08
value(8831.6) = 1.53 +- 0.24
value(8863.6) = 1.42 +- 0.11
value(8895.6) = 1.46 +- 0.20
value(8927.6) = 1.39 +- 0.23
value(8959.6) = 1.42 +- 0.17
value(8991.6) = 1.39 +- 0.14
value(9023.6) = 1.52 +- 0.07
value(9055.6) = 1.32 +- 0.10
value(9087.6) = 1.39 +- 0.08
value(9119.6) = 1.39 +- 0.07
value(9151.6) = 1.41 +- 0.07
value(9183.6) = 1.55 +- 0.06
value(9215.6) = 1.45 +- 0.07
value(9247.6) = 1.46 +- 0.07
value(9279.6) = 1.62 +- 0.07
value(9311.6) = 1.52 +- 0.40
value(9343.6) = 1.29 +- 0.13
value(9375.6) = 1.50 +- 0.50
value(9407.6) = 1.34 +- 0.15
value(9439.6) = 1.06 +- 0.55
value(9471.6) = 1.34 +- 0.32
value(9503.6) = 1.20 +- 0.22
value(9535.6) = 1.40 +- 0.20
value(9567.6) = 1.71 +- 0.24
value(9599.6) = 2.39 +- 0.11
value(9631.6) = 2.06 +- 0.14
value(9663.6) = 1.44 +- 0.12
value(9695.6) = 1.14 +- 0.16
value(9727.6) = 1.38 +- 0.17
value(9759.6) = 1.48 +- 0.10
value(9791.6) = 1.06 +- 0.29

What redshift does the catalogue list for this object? 0.462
